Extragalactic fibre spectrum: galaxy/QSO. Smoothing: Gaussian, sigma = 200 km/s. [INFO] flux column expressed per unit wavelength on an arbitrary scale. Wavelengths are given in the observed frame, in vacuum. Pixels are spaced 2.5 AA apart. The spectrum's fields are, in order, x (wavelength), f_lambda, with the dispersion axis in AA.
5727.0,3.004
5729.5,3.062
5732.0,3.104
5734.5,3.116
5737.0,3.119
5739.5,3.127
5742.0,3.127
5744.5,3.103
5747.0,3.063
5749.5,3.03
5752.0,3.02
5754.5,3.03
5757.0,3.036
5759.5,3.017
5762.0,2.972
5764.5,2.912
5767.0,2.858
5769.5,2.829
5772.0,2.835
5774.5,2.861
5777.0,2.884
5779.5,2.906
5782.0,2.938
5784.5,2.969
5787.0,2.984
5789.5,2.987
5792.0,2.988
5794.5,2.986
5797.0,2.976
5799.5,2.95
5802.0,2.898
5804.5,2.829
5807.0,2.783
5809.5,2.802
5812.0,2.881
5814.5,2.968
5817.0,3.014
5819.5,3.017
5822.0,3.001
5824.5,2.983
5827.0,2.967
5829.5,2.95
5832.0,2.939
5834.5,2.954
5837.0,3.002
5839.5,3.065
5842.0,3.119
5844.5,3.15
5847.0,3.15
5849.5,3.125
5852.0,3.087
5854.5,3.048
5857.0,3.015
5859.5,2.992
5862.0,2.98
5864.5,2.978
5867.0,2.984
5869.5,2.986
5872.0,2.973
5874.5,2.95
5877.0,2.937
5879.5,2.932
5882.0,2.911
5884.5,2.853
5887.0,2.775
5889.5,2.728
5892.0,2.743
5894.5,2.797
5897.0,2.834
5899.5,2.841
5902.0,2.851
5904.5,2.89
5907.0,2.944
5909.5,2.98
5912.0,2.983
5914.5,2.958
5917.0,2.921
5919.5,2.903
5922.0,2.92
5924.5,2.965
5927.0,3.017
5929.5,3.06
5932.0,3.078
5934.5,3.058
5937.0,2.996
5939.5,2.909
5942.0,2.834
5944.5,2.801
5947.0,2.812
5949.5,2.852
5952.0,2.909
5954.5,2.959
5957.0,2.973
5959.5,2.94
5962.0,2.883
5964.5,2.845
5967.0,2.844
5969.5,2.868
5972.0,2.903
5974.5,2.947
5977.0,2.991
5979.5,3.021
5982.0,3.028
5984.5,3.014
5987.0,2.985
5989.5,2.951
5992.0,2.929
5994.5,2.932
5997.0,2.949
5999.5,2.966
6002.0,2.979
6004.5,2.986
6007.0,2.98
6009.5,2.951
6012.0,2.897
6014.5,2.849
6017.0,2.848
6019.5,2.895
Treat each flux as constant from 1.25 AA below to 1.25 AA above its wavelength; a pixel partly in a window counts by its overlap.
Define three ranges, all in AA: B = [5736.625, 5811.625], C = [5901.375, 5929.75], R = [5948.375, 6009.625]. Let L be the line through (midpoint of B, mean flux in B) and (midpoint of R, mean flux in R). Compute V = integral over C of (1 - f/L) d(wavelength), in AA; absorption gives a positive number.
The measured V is 0.0 AA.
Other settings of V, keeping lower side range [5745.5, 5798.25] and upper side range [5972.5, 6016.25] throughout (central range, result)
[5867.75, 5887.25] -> 0.2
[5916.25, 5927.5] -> 0.1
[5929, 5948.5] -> 0.1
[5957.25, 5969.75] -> 0.3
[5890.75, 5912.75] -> 0.6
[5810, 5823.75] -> 0.0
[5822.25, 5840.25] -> -0.1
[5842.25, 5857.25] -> -0.7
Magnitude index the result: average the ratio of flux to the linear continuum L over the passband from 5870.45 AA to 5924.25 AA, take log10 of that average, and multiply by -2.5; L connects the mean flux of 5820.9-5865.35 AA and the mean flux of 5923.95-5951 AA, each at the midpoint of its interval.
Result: 0.033 mag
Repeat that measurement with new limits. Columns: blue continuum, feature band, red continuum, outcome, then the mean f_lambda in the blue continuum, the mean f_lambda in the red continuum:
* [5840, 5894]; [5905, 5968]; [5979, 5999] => 0.014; 2.97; 2.97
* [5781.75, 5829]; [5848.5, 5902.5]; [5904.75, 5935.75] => 0.015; 2.94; 2.98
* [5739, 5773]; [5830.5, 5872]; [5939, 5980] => -0.031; 3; 2.9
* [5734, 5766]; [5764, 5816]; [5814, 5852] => 0.049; 3.05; 3.03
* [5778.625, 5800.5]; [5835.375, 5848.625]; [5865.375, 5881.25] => -0.047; 2.97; 2.96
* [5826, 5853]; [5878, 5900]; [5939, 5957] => 0.054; 3.05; 2.87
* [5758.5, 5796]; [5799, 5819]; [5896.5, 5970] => 0.013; 2.93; 2.92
